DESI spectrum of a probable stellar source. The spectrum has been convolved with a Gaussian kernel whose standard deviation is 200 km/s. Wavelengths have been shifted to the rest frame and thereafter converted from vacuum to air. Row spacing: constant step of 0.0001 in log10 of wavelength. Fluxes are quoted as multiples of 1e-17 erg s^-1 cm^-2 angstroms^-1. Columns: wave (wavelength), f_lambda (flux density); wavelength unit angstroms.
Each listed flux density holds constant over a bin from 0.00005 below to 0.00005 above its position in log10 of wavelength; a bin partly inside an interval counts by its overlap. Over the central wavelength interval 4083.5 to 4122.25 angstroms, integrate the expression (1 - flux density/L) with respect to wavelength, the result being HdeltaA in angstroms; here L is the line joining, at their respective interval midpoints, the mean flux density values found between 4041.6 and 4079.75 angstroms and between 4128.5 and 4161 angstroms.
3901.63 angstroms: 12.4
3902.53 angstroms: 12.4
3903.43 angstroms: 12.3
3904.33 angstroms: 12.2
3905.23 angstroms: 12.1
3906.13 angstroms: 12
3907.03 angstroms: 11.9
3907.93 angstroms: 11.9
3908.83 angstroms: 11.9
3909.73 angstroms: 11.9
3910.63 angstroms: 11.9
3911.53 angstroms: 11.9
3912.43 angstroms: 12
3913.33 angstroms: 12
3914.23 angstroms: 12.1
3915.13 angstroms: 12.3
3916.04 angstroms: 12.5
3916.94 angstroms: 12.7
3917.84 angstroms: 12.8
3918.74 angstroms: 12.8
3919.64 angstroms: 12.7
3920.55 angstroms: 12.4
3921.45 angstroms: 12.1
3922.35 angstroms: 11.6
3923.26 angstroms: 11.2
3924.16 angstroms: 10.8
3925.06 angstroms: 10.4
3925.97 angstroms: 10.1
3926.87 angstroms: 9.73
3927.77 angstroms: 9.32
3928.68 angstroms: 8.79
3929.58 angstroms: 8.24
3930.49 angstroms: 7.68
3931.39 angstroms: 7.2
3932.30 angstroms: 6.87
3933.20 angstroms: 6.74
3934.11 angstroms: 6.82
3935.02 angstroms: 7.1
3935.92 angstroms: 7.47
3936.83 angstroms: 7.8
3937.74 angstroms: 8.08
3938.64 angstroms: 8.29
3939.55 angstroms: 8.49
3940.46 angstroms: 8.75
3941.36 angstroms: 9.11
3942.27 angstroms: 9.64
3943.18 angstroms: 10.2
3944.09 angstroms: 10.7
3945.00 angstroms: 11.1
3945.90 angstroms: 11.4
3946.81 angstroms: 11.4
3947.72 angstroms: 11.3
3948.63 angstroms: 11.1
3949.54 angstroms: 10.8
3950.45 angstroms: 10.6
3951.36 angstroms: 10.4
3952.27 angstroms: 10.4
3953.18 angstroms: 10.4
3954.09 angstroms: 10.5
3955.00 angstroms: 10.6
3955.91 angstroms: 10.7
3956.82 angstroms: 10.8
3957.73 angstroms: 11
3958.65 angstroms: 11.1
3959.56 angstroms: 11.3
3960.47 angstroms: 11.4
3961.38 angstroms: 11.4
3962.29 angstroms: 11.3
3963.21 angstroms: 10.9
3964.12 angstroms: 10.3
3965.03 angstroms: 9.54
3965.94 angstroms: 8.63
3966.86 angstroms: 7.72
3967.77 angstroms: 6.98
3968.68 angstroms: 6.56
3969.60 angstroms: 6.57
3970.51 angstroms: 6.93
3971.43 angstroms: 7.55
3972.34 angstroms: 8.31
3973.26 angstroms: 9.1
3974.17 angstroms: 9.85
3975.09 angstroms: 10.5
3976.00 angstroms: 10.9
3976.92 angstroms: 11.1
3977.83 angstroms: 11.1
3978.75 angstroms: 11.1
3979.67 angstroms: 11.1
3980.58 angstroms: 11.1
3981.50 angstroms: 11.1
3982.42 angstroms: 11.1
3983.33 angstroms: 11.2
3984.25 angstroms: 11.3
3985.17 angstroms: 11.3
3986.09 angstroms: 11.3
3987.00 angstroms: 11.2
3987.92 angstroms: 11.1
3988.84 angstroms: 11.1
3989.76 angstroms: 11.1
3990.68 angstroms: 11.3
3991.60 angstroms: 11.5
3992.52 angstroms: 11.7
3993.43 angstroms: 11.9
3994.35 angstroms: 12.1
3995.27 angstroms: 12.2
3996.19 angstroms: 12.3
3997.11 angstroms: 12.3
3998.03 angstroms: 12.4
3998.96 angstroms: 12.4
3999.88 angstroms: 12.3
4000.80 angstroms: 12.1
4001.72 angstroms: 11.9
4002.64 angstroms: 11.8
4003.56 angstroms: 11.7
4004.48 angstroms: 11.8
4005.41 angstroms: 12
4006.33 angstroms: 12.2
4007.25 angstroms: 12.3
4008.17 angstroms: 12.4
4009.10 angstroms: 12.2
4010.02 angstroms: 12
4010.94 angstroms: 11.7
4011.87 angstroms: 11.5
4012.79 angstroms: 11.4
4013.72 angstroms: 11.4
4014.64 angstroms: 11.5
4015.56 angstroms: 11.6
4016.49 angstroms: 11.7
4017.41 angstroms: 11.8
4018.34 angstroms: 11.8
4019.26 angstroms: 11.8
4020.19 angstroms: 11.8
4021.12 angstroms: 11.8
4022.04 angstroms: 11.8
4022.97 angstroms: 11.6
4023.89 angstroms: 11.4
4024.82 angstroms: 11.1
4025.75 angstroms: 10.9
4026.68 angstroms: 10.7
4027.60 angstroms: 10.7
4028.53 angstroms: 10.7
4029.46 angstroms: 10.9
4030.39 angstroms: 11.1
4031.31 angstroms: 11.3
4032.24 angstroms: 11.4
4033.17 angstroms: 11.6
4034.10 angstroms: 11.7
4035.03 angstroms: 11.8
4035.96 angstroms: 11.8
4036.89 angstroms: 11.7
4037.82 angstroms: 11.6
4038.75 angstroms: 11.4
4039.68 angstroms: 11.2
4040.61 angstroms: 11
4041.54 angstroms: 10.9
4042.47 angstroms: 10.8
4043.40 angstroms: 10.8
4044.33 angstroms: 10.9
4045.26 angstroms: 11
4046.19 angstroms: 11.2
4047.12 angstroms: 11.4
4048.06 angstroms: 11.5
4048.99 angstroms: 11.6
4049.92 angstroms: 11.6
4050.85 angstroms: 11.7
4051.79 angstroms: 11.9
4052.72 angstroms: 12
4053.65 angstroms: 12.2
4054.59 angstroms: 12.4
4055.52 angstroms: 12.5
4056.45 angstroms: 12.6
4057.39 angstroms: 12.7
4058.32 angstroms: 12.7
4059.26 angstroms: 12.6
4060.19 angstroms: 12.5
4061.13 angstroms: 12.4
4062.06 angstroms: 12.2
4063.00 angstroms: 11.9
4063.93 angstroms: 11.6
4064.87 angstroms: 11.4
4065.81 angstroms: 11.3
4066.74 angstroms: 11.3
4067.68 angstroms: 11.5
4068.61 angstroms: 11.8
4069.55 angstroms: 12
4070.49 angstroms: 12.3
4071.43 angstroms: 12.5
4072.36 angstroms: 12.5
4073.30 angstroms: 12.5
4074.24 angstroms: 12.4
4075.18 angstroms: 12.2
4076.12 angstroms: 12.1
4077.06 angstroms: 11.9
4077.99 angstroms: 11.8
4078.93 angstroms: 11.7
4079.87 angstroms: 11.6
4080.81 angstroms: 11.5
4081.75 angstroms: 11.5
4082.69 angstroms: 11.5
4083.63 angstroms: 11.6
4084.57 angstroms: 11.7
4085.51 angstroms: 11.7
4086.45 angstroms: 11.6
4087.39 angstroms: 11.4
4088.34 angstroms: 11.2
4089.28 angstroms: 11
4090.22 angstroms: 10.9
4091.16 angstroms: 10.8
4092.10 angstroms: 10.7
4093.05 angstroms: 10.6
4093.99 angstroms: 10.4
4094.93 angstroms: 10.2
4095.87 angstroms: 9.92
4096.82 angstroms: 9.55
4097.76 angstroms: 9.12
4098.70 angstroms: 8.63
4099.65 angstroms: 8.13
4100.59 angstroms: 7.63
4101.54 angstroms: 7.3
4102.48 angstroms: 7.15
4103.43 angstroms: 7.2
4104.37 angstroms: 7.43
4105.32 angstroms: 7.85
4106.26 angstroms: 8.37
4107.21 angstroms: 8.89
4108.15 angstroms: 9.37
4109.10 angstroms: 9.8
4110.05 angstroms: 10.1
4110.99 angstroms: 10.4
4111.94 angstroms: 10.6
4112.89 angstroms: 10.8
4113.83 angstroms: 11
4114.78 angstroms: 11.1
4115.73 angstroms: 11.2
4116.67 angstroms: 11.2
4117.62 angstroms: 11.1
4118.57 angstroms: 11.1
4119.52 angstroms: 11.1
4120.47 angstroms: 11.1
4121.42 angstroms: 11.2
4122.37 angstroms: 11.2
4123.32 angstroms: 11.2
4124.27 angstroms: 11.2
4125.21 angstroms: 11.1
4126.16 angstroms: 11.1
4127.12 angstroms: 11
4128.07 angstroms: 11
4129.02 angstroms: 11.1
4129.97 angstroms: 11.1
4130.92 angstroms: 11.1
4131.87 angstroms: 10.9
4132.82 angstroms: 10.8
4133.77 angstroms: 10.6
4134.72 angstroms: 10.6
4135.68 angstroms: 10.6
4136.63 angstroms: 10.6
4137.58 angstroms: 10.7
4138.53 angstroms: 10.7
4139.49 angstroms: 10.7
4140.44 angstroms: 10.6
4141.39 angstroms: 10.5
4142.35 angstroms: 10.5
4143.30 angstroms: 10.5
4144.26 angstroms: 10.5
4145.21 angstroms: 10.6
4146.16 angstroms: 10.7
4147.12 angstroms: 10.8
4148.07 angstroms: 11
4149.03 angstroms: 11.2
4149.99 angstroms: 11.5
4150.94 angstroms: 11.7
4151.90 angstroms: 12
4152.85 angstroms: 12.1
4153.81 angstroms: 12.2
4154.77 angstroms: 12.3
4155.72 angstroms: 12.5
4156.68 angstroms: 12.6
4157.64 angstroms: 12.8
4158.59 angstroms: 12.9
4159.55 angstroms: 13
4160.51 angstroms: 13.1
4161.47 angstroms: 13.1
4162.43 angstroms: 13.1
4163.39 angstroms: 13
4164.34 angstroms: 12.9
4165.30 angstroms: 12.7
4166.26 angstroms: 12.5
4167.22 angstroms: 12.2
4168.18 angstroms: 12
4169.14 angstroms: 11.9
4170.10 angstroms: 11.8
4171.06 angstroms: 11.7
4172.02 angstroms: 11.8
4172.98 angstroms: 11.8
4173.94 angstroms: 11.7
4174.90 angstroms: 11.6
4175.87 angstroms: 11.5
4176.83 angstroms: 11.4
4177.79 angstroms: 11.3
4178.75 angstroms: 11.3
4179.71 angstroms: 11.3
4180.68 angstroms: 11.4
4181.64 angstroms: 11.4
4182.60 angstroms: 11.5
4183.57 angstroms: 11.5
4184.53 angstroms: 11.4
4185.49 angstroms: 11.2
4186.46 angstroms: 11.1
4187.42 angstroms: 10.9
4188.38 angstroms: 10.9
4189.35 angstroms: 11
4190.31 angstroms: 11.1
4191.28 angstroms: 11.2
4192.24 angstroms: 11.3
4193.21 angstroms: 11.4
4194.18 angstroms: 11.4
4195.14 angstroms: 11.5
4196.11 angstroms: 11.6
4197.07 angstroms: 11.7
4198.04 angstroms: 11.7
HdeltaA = 5.2 angstroms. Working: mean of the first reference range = 11.9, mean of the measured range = 10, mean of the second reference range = 11.3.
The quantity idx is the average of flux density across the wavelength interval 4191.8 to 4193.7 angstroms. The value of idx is 11.3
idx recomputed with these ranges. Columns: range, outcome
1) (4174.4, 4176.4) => 11.5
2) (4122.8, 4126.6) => 11.2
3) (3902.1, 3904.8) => 12.3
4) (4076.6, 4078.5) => 11.9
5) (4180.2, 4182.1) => 11.4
